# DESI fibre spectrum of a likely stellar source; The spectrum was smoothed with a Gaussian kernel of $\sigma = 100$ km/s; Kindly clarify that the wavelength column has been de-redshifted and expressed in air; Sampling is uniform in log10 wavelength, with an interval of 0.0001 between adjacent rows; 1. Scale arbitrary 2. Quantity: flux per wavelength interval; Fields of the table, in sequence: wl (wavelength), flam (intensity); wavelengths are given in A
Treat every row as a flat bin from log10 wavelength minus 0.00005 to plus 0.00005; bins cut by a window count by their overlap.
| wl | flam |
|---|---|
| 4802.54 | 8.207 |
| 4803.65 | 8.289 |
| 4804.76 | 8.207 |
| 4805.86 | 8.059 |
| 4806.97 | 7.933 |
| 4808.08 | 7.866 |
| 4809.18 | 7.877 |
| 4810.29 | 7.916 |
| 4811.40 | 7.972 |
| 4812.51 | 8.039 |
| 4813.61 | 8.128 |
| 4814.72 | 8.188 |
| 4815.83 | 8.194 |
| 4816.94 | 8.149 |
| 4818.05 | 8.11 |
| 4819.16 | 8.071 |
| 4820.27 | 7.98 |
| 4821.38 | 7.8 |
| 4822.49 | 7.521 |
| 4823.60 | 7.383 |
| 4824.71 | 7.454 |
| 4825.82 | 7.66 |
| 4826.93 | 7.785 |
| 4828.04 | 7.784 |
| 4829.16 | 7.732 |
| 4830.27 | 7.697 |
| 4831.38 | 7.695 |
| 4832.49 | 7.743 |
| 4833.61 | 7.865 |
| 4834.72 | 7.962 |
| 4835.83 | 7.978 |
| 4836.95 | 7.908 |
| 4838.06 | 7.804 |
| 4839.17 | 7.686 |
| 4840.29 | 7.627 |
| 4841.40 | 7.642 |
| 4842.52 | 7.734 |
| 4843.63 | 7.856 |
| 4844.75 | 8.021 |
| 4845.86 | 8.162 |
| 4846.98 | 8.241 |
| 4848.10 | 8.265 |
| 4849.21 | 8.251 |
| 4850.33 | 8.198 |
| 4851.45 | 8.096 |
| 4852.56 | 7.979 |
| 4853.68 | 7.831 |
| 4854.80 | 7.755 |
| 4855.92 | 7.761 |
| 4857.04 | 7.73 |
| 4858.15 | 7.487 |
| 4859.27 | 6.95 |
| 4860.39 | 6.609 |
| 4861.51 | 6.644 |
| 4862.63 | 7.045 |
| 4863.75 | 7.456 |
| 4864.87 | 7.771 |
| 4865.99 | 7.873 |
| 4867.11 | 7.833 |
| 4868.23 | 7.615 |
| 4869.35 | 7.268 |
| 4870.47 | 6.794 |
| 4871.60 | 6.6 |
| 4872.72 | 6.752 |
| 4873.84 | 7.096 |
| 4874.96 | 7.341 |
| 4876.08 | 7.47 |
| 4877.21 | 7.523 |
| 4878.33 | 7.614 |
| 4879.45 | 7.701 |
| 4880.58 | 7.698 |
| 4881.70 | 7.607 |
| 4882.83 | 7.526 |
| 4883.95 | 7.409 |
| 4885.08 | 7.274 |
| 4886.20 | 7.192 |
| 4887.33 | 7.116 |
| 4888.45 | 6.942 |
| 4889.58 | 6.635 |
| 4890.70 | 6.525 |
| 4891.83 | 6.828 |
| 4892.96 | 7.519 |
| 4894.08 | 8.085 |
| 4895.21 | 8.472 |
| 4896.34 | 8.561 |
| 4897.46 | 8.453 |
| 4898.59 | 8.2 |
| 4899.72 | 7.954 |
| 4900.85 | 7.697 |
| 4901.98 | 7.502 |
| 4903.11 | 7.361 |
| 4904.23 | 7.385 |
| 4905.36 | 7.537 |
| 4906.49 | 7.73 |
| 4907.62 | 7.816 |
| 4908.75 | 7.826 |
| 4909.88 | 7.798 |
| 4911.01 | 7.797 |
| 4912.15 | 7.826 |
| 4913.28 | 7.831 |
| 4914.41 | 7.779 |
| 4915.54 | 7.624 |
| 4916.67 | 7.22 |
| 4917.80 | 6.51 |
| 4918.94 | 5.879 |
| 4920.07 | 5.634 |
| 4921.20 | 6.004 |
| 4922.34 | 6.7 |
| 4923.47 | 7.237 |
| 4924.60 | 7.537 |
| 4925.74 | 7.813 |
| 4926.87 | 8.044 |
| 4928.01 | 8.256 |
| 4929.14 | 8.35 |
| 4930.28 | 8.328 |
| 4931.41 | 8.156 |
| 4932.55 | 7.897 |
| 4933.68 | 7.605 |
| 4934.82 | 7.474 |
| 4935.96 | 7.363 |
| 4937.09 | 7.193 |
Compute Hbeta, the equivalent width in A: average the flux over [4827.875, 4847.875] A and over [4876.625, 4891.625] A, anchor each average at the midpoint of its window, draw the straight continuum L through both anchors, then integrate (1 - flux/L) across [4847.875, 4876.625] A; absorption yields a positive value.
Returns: 0.3 A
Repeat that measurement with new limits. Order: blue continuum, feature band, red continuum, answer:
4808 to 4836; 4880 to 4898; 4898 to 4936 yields 0.31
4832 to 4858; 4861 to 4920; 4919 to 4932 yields 1.41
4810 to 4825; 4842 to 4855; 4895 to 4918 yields -0.28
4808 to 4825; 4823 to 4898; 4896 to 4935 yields 1.75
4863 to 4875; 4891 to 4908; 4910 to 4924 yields -1.57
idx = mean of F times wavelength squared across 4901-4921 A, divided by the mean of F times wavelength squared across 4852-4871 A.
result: 1.01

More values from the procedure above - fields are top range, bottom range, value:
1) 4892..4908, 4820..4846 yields 1.04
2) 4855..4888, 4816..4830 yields 0.96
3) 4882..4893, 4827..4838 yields 0.93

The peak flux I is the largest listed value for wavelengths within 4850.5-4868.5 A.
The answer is 8.096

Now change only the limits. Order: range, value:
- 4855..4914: 8.561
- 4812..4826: 8.194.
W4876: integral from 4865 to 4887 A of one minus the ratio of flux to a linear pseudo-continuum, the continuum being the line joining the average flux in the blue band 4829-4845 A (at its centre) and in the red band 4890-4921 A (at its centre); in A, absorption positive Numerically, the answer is 0.7 A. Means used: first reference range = 7.8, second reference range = 7.51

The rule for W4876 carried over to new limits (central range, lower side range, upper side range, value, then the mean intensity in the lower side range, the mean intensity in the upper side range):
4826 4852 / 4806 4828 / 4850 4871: -0.7 A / 7.9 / 7.51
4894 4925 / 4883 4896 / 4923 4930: 0.5 A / 7.3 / 7.9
